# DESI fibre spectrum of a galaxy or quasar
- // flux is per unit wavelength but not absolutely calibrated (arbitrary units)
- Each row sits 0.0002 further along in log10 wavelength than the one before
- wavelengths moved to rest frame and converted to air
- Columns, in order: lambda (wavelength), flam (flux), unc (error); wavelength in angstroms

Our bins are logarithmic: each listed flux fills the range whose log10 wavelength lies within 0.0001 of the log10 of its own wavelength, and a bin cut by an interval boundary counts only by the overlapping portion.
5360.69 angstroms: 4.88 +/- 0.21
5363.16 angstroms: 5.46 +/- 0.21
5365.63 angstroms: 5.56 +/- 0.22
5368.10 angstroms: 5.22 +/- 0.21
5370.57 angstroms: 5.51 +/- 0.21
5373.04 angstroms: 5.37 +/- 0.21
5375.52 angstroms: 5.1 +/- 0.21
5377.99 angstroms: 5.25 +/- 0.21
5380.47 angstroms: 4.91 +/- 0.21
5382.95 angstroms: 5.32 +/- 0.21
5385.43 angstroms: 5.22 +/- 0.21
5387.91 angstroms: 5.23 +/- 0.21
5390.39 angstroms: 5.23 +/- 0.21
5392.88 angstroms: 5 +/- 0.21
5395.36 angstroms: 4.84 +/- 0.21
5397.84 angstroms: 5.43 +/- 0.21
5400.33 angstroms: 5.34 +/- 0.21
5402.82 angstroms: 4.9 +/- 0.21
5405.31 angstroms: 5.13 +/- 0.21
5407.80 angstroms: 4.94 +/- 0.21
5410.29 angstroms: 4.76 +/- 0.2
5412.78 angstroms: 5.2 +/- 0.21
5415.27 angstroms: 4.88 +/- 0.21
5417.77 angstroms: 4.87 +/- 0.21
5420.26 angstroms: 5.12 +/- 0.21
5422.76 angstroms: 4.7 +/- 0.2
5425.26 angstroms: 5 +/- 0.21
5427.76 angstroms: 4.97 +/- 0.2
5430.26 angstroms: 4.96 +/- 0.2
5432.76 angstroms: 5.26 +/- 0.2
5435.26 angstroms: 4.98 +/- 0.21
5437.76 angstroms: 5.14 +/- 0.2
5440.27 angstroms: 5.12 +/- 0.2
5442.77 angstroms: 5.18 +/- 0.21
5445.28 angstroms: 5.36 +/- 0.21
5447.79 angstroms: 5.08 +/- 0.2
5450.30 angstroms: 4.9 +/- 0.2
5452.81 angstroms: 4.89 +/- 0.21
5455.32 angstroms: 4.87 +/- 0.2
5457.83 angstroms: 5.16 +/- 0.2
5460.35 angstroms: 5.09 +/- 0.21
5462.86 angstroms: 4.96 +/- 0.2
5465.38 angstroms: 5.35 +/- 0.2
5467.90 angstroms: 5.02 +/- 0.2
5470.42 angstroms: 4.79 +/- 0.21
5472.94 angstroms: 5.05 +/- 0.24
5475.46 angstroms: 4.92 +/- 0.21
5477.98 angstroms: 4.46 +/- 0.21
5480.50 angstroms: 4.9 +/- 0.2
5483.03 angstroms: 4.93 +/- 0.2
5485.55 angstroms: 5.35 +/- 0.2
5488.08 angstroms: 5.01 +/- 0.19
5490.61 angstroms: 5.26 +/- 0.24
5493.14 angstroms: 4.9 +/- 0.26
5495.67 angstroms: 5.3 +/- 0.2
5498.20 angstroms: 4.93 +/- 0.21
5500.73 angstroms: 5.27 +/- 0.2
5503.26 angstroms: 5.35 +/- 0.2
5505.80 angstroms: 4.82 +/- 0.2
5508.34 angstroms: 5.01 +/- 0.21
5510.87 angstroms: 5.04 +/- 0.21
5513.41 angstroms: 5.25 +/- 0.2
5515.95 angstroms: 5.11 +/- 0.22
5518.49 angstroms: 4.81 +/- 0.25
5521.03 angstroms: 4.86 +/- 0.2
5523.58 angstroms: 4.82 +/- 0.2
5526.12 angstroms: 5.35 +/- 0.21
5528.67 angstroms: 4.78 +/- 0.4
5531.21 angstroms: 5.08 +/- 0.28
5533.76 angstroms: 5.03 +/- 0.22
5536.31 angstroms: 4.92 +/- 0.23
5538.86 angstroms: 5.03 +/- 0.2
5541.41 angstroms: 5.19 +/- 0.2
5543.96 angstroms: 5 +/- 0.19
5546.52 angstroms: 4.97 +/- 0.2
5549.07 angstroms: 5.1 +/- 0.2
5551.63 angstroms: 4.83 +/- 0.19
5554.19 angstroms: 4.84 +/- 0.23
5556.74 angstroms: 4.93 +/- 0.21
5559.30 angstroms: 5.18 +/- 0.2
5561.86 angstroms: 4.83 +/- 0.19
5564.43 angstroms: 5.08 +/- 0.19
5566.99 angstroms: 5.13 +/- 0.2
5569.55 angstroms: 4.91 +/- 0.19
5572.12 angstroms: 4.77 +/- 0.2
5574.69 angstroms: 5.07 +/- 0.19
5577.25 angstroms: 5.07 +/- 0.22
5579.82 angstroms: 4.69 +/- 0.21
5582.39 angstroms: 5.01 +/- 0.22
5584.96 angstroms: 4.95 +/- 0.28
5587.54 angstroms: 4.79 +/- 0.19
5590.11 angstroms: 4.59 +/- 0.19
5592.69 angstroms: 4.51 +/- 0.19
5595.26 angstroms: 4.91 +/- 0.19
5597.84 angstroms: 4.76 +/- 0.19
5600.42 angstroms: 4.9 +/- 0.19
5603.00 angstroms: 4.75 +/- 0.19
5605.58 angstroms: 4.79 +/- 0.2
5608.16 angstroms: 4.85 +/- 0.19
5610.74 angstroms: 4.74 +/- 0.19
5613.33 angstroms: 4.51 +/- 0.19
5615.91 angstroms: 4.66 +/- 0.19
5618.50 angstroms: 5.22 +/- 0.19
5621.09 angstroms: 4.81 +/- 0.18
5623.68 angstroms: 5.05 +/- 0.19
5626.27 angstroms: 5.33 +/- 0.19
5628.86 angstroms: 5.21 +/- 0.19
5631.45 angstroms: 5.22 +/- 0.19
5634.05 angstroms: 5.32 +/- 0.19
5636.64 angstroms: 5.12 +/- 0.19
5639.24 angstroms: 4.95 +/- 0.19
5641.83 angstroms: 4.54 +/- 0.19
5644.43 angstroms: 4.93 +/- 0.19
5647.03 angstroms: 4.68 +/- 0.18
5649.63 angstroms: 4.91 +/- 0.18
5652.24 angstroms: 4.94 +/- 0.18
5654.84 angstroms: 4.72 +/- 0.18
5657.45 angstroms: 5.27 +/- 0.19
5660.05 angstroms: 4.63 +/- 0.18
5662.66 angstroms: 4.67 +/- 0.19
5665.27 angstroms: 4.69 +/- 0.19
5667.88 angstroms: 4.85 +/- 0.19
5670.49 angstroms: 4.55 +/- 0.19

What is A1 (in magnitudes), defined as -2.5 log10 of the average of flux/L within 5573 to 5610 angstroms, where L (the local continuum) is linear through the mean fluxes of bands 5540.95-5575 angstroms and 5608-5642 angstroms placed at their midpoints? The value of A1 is 0.03 mag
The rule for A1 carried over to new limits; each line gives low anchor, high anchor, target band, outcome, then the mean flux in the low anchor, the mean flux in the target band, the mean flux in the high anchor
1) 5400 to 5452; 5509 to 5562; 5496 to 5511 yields -0.017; 5.03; 5.09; 5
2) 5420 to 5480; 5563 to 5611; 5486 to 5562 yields -0.023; 5.01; 5.03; 4.86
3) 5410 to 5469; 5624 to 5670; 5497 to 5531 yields -0.007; 5.04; 5.03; 4.94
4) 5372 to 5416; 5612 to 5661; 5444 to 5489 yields 0.013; 5.12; 5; 4.95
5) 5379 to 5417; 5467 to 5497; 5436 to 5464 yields -0.009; 5.09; 5.07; 4.99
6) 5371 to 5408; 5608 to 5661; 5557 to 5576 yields 0.002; 5.16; 4.99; 4.94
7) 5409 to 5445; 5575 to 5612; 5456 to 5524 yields -0.018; 5.02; 5.03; 4.82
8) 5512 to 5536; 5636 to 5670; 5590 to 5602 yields 0.036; 5.01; 4.75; 4.83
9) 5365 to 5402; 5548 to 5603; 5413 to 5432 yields 0.045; 5.23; 4.95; 4.89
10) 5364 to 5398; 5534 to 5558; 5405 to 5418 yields 0.047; 5.23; 4.96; 4.98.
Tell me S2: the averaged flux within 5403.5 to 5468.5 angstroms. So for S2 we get 5.03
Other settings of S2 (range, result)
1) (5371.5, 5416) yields 5.12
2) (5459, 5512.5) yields 5.04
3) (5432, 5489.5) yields 5.03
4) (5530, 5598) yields 4.93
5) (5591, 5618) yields 4.75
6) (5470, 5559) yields 5.01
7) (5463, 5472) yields 5.04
